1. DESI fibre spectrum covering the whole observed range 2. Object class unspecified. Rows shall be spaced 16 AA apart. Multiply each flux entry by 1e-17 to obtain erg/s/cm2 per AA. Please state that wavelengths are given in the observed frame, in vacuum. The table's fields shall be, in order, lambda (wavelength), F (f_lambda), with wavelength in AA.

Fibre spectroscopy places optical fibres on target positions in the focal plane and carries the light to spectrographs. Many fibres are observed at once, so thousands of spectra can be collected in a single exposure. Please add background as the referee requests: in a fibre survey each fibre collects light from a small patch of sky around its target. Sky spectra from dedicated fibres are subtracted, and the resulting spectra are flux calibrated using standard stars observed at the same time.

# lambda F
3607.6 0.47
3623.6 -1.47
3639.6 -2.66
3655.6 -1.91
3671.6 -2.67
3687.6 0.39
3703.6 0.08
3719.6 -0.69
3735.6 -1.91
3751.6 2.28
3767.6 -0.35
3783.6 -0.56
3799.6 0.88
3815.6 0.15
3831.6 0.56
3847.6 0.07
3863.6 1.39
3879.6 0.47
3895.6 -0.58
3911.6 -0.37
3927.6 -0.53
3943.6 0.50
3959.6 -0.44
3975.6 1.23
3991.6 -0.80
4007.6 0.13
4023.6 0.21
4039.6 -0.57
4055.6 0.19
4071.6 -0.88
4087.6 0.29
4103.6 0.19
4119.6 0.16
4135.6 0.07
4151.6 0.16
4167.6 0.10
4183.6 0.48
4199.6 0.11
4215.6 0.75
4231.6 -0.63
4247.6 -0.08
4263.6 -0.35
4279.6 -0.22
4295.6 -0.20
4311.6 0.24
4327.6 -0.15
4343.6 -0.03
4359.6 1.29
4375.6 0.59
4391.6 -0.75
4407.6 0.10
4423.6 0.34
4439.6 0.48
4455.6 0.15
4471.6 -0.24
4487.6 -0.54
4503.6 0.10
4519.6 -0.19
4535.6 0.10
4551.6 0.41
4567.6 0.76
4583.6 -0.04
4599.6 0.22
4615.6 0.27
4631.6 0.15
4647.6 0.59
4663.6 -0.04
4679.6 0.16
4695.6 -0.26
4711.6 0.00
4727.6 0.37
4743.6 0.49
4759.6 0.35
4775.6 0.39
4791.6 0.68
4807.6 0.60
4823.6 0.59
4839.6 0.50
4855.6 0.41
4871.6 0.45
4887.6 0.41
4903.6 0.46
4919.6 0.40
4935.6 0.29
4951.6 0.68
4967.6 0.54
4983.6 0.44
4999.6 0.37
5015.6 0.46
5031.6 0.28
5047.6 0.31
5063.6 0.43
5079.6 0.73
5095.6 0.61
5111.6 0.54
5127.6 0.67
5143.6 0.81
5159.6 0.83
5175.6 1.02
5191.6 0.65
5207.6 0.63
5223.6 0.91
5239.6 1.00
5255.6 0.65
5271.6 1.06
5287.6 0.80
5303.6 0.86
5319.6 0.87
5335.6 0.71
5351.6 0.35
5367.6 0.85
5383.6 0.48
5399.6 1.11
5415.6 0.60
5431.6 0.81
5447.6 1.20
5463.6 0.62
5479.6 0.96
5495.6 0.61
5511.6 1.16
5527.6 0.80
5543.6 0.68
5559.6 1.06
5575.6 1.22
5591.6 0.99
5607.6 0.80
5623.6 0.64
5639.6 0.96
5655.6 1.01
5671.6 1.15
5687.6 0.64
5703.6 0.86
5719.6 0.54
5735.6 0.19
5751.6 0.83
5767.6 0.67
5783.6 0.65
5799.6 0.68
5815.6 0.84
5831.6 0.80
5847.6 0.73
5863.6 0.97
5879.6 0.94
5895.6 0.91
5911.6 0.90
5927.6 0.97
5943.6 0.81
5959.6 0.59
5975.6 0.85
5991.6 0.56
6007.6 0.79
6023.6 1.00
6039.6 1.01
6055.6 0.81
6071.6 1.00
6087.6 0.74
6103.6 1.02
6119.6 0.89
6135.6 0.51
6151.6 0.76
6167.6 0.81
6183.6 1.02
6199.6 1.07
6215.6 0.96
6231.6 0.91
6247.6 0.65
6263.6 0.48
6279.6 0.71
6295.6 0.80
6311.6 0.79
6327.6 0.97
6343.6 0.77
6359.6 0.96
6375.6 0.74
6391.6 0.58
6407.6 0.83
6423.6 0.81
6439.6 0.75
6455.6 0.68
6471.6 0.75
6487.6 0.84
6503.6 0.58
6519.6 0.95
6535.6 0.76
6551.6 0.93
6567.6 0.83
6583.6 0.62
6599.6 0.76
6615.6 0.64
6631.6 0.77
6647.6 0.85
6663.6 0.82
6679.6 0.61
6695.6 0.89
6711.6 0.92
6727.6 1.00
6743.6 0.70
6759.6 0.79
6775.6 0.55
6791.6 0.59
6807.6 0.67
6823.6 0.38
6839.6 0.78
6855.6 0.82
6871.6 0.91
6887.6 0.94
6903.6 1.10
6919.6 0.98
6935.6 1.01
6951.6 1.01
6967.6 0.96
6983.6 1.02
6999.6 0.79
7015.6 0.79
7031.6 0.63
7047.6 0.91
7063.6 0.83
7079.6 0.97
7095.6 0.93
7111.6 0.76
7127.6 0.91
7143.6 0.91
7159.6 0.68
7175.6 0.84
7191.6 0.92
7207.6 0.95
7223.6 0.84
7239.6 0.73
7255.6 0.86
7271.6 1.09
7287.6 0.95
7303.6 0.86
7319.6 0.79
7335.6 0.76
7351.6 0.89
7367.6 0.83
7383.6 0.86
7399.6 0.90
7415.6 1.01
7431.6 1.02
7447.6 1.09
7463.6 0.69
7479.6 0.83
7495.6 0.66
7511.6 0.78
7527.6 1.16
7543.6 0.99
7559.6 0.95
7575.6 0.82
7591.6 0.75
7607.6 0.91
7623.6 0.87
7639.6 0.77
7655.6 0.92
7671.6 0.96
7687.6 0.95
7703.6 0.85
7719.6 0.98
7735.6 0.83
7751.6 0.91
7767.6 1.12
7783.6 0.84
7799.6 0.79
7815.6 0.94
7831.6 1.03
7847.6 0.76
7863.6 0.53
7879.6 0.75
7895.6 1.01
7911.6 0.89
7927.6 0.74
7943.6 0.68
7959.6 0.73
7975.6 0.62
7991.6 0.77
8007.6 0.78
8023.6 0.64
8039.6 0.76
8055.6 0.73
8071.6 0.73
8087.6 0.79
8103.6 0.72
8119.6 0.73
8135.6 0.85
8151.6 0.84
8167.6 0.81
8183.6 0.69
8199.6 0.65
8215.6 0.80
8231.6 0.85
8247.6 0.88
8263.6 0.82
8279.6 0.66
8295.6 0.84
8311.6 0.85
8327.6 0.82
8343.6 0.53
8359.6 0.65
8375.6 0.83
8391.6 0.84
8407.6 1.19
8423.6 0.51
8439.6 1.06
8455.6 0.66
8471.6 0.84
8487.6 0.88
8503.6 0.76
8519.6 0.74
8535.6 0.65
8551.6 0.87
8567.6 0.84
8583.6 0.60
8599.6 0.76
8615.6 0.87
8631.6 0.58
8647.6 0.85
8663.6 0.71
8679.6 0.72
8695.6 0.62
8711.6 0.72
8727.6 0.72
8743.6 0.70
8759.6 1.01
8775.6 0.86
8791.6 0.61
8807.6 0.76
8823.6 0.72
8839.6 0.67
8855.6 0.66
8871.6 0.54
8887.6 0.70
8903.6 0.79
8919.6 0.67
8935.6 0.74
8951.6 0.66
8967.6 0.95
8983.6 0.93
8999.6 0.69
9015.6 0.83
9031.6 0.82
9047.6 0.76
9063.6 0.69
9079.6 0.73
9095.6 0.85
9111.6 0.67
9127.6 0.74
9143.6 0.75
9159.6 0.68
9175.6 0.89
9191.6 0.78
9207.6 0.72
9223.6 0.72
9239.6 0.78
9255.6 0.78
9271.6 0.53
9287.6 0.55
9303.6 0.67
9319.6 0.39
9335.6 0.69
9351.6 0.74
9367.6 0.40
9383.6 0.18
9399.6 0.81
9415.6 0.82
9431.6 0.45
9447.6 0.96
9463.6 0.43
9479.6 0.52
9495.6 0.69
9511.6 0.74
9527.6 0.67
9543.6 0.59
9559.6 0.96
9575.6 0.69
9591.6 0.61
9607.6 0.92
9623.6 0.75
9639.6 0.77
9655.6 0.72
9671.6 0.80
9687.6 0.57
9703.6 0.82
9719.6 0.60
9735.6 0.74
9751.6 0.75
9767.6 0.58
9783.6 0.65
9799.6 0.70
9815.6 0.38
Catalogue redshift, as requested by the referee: 0.281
